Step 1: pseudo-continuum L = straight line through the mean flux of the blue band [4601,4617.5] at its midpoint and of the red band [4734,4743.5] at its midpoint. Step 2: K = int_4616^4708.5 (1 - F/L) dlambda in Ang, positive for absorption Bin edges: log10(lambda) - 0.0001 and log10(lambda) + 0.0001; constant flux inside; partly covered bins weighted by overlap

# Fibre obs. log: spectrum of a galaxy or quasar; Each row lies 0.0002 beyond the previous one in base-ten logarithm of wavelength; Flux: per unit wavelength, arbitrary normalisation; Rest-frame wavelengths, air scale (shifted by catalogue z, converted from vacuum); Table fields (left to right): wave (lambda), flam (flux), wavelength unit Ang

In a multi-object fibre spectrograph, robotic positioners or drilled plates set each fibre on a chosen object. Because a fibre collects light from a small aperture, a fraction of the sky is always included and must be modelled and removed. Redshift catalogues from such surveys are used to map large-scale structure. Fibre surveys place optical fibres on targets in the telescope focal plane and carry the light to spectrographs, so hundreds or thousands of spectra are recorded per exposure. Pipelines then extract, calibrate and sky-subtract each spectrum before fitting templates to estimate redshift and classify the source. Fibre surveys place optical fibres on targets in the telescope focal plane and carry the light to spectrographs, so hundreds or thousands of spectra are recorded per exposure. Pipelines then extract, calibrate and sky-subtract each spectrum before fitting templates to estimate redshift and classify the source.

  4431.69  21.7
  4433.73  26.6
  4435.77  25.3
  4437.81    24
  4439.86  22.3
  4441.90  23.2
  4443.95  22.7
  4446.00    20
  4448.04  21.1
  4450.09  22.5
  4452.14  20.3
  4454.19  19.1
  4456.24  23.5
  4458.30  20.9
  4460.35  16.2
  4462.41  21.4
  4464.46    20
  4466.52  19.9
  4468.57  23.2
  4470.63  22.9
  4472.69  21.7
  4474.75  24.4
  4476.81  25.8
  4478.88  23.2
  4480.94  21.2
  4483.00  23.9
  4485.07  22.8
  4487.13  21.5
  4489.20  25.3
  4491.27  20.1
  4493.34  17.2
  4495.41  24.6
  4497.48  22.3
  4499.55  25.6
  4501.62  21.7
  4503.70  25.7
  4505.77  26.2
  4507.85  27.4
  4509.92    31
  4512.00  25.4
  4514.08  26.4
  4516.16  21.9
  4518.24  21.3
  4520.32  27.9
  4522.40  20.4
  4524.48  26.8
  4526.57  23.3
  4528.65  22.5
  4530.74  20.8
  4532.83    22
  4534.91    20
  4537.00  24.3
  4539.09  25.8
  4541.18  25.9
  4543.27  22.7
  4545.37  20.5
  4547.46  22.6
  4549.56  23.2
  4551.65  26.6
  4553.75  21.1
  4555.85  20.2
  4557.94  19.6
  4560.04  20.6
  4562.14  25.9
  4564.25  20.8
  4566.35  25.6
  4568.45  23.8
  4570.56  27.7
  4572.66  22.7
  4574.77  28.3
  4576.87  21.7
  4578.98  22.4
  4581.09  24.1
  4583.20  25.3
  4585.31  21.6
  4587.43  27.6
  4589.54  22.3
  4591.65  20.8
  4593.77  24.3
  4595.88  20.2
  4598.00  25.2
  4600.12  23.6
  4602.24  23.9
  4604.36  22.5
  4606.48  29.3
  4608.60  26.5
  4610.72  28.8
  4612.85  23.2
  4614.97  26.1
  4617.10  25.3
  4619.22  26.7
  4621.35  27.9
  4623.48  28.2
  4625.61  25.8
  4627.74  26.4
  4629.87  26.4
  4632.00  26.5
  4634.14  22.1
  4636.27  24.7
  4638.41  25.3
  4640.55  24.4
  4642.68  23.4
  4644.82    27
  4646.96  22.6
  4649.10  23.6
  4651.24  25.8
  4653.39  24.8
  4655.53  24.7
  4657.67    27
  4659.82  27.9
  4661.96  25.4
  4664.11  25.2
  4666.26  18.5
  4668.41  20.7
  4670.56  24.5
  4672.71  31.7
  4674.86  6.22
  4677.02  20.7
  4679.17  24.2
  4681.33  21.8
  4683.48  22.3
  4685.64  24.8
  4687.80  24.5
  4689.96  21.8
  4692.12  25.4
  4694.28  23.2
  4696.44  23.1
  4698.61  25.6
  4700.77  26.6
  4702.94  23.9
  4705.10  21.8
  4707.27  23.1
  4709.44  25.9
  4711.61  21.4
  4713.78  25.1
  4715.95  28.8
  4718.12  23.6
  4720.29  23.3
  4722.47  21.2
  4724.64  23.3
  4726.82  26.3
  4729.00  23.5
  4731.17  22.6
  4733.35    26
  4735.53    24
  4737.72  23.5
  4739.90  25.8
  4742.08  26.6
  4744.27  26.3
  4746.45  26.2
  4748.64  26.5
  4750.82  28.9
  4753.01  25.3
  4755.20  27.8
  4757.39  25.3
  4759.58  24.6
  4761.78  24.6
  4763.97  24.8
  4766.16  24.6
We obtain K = 4.41 Ang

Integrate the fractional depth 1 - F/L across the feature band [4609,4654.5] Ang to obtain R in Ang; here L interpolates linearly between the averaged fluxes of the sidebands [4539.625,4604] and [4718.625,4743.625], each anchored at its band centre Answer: -3.5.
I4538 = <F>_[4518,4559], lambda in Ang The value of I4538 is 22.9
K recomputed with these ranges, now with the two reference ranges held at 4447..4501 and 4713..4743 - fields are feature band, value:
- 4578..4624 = -3.0 Ang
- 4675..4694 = 1.4 Ang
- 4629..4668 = -1.5 Ang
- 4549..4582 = -0.7 Ang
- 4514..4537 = -0.5 Ang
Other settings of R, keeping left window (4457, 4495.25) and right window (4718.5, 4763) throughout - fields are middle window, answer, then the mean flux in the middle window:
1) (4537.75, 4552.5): -0.78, 23.9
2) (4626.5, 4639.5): -0.82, 25.2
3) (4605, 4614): -1.26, 26.7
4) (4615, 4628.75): -1.78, 26.7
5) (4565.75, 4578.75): -1.01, 24.8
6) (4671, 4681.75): 1.41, 21.1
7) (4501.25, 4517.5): -2.60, 25.8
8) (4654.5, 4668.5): -0.21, 24.4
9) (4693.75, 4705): 0.11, 24.3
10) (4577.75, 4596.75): -0.01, 23.2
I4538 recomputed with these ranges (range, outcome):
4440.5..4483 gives 21.7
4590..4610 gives 24.1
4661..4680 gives 21.8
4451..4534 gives 22.9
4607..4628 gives 26.6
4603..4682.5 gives 24.6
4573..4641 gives 24.9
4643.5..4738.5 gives 23.8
